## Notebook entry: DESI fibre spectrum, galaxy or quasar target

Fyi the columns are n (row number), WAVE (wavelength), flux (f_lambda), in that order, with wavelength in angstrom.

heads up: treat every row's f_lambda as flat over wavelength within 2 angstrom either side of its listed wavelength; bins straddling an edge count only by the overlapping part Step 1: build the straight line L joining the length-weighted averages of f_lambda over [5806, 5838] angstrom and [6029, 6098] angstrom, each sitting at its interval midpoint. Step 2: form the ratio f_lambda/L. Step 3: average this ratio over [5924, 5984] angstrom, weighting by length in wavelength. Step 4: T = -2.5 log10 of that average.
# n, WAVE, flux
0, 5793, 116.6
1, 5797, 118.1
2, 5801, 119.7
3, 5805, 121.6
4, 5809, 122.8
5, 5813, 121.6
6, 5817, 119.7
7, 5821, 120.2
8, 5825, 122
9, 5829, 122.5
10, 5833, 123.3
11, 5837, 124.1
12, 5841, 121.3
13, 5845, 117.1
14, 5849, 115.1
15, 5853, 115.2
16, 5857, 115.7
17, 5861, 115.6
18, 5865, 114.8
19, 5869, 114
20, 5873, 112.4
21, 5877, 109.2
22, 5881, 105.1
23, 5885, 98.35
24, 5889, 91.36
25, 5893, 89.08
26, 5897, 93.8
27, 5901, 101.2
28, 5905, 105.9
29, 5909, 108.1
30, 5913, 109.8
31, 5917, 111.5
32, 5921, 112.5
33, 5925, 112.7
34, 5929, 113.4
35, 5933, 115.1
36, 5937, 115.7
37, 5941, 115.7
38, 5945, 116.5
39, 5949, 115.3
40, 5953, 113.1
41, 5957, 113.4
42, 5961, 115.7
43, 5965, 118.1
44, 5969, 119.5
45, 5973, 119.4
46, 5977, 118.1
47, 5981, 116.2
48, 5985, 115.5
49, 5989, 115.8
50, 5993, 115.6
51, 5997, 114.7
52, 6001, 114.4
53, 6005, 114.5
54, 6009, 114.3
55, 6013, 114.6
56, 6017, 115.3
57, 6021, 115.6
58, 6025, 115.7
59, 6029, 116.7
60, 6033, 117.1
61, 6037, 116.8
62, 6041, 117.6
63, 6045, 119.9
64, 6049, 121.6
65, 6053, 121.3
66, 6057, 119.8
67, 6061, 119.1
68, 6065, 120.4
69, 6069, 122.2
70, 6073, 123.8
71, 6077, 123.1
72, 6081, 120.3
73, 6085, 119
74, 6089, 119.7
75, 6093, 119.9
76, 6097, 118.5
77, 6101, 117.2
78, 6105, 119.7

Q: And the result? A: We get 0.045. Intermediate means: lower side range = 122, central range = 116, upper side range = 120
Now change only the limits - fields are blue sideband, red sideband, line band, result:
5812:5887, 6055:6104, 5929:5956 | 0.03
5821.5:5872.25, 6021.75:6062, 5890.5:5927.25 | 0.13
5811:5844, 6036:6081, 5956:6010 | 0.04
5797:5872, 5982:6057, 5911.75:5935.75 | 0.05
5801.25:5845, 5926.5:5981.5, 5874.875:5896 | 0.21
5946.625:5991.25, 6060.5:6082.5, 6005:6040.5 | 0.03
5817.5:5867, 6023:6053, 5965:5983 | 0.00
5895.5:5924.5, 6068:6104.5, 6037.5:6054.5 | -0.02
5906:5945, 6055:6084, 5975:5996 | 0.00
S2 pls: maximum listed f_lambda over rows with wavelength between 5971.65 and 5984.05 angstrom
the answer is 119.4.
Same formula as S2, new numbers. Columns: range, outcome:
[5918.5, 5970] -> 119.5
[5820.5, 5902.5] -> 124.1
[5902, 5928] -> 112.7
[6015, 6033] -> 117.1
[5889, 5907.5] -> 105.9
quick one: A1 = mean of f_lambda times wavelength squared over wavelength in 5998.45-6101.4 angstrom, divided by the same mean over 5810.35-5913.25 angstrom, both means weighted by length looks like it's 1.1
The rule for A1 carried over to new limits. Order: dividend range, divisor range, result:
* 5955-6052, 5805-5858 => 1.03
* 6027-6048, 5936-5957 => 1.06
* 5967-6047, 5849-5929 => 1.13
